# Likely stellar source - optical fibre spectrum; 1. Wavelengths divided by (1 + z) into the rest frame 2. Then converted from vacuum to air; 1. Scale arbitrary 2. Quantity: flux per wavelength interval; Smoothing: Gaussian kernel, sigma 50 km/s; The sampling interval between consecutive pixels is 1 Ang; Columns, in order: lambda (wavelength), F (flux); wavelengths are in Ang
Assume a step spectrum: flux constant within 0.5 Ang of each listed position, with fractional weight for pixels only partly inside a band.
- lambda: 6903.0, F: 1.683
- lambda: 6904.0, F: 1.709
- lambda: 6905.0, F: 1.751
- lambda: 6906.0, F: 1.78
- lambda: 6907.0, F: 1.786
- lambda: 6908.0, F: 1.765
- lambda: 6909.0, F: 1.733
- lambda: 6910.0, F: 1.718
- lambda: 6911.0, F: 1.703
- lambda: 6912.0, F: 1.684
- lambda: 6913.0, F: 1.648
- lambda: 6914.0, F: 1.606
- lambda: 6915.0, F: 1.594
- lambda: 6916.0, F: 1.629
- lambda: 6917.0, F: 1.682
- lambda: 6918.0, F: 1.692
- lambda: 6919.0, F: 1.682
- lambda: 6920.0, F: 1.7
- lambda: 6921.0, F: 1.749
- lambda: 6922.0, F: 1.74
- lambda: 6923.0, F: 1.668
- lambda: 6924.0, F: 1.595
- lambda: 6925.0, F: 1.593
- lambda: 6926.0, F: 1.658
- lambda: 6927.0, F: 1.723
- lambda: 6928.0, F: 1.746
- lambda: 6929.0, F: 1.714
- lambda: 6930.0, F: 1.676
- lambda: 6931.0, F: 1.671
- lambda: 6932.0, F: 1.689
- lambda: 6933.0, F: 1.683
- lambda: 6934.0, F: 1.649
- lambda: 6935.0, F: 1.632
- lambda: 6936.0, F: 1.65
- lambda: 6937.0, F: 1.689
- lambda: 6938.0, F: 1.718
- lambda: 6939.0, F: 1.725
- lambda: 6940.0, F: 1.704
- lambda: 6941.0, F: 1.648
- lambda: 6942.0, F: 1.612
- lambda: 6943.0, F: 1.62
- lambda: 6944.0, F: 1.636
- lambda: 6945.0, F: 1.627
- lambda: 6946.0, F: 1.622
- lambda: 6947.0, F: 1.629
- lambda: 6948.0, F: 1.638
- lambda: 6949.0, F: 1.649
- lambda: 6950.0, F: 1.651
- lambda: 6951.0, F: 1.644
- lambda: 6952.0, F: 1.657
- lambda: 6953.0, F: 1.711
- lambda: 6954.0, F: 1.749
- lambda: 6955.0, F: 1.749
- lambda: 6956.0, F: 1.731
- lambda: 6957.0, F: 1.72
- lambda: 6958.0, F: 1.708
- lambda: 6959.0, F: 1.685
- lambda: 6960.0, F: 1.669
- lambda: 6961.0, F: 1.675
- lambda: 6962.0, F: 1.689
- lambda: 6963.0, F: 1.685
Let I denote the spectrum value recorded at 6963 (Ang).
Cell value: 1.685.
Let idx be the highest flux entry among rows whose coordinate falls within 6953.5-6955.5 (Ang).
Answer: 1.749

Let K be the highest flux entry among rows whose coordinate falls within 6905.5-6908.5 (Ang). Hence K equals 1.786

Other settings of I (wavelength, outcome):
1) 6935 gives 1.632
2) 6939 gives 1.725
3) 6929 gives 1.714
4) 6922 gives 1.74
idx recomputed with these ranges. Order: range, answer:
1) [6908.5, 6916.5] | 1.733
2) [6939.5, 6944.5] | 1.704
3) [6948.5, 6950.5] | 1.651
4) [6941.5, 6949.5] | 1.649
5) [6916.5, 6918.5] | 1.692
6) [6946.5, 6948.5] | 1.638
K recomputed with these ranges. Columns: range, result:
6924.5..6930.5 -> 1.746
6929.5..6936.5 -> 1.689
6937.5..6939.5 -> 1.725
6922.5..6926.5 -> 1.668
